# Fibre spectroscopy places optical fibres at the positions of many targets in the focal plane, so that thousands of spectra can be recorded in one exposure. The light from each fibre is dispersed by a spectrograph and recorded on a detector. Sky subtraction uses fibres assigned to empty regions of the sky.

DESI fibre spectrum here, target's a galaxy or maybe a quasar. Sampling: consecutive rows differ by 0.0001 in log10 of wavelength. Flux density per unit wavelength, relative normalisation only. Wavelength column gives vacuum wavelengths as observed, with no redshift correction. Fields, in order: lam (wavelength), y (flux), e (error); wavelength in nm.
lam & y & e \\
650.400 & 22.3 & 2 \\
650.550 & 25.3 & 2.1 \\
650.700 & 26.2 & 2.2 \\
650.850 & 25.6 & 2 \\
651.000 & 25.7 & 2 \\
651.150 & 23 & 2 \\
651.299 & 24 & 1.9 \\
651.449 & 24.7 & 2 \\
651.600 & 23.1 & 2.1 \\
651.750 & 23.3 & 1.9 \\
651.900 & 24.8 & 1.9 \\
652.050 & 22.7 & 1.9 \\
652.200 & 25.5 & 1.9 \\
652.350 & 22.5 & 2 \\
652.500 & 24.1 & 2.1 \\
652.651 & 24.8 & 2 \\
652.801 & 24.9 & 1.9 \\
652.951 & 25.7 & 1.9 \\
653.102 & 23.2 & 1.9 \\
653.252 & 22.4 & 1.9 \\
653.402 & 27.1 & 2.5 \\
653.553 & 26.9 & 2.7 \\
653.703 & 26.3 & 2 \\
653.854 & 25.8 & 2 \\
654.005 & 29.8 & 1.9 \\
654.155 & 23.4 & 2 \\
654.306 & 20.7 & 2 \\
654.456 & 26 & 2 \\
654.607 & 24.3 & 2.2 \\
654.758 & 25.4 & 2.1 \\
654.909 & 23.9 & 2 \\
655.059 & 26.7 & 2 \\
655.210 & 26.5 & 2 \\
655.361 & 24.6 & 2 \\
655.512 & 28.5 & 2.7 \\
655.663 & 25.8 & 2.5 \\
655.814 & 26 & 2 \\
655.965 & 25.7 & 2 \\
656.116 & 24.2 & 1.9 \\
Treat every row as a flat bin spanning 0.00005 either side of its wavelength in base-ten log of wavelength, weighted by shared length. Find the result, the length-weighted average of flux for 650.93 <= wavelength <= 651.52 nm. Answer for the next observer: 24.4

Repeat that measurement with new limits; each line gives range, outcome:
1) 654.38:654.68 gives 25.2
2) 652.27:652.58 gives 23.3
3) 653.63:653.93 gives 26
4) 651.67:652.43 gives 23.8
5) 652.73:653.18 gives 24.6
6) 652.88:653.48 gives 24.6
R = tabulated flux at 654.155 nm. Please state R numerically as 23.4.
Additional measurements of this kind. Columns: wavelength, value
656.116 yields 24.2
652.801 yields 24.9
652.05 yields 22.7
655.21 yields 26.5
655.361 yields 24.6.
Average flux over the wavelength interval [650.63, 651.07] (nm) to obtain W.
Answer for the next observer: 25.8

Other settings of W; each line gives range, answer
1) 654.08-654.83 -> 24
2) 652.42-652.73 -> 24.4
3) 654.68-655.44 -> 25.4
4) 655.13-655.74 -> 26.3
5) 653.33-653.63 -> 27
